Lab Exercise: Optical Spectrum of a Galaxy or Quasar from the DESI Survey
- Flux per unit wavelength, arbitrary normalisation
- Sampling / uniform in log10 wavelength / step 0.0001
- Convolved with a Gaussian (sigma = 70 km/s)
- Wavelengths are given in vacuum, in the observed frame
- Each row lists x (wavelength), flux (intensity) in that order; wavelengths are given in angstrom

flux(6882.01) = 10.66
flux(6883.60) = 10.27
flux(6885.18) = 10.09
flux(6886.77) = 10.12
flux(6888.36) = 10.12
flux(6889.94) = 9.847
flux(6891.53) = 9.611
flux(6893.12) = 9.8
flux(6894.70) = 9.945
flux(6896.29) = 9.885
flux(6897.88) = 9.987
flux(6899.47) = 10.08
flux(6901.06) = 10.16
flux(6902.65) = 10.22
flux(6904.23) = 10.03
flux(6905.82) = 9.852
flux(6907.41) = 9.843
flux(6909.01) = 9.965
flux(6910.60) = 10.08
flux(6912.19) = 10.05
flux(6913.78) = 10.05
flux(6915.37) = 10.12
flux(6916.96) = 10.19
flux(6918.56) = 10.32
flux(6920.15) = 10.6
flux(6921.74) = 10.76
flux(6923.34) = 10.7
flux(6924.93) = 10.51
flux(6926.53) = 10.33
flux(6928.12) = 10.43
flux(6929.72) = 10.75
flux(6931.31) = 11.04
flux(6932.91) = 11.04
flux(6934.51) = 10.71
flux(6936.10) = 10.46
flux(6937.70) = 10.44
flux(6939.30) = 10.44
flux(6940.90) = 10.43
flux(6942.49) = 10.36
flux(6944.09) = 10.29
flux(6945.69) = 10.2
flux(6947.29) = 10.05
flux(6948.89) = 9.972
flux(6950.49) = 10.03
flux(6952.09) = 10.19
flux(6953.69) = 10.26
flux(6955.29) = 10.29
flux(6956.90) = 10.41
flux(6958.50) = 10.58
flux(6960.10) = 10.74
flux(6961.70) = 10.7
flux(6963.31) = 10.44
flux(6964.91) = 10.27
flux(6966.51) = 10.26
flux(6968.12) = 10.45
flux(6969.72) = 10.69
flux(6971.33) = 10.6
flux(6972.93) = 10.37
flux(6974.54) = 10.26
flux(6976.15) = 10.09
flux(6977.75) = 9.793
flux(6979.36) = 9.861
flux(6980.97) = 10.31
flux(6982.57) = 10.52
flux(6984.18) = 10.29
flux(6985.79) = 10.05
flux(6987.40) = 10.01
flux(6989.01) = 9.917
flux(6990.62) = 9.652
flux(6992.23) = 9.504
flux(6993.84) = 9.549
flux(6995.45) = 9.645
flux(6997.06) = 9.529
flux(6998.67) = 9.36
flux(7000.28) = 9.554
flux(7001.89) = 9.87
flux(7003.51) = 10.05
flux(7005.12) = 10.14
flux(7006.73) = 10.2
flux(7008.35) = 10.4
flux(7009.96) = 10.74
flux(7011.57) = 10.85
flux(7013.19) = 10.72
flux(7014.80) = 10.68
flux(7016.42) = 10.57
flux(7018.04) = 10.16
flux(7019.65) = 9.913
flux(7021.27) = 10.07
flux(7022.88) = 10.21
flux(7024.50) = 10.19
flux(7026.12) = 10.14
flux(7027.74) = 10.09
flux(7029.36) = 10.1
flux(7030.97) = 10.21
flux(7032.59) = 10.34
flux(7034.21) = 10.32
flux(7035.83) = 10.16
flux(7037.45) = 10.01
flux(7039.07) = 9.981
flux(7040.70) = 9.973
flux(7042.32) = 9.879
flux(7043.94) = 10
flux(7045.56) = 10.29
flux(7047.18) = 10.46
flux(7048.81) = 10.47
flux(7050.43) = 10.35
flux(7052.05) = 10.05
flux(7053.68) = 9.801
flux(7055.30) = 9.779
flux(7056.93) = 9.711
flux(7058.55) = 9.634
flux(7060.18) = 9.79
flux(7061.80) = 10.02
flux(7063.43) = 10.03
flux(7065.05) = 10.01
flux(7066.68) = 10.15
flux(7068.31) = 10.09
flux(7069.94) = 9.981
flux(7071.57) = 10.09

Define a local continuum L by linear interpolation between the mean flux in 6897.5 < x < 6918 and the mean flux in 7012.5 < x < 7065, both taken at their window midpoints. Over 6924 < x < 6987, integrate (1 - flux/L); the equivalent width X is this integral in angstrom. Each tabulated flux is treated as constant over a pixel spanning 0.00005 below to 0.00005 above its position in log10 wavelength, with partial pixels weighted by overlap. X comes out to -1.9 angstrom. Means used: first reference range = 10.1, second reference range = 10.1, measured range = 10.4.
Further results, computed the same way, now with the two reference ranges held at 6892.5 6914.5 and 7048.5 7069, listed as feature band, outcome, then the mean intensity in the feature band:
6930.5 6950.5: -0.9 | 10.4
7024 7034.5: -0.2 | 10.2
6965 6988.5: -0.6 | 10.2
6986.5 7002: 0.5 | 9.65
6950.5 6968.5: -0.7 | 10.4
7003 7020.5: -0.7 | 10.4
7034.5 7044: 0.0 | 10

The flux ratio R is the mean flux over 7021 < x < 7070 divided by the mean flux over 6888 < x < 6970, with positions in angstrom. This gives 1.0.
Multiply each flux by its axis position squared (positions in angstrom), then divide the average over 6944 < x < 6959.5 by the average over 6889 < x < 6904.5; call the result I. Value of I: 1.0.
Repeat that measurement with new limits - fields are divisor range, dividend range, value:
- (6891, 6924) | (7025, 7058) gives 1.04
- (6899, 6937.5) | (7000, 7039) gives 1.02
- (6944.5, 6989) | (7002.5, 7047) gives 1.01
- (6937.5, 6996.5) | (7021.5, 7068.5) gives 1.01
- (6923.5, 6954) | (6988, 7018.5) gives 0.98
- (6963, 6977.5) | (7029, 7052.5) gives 1.00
